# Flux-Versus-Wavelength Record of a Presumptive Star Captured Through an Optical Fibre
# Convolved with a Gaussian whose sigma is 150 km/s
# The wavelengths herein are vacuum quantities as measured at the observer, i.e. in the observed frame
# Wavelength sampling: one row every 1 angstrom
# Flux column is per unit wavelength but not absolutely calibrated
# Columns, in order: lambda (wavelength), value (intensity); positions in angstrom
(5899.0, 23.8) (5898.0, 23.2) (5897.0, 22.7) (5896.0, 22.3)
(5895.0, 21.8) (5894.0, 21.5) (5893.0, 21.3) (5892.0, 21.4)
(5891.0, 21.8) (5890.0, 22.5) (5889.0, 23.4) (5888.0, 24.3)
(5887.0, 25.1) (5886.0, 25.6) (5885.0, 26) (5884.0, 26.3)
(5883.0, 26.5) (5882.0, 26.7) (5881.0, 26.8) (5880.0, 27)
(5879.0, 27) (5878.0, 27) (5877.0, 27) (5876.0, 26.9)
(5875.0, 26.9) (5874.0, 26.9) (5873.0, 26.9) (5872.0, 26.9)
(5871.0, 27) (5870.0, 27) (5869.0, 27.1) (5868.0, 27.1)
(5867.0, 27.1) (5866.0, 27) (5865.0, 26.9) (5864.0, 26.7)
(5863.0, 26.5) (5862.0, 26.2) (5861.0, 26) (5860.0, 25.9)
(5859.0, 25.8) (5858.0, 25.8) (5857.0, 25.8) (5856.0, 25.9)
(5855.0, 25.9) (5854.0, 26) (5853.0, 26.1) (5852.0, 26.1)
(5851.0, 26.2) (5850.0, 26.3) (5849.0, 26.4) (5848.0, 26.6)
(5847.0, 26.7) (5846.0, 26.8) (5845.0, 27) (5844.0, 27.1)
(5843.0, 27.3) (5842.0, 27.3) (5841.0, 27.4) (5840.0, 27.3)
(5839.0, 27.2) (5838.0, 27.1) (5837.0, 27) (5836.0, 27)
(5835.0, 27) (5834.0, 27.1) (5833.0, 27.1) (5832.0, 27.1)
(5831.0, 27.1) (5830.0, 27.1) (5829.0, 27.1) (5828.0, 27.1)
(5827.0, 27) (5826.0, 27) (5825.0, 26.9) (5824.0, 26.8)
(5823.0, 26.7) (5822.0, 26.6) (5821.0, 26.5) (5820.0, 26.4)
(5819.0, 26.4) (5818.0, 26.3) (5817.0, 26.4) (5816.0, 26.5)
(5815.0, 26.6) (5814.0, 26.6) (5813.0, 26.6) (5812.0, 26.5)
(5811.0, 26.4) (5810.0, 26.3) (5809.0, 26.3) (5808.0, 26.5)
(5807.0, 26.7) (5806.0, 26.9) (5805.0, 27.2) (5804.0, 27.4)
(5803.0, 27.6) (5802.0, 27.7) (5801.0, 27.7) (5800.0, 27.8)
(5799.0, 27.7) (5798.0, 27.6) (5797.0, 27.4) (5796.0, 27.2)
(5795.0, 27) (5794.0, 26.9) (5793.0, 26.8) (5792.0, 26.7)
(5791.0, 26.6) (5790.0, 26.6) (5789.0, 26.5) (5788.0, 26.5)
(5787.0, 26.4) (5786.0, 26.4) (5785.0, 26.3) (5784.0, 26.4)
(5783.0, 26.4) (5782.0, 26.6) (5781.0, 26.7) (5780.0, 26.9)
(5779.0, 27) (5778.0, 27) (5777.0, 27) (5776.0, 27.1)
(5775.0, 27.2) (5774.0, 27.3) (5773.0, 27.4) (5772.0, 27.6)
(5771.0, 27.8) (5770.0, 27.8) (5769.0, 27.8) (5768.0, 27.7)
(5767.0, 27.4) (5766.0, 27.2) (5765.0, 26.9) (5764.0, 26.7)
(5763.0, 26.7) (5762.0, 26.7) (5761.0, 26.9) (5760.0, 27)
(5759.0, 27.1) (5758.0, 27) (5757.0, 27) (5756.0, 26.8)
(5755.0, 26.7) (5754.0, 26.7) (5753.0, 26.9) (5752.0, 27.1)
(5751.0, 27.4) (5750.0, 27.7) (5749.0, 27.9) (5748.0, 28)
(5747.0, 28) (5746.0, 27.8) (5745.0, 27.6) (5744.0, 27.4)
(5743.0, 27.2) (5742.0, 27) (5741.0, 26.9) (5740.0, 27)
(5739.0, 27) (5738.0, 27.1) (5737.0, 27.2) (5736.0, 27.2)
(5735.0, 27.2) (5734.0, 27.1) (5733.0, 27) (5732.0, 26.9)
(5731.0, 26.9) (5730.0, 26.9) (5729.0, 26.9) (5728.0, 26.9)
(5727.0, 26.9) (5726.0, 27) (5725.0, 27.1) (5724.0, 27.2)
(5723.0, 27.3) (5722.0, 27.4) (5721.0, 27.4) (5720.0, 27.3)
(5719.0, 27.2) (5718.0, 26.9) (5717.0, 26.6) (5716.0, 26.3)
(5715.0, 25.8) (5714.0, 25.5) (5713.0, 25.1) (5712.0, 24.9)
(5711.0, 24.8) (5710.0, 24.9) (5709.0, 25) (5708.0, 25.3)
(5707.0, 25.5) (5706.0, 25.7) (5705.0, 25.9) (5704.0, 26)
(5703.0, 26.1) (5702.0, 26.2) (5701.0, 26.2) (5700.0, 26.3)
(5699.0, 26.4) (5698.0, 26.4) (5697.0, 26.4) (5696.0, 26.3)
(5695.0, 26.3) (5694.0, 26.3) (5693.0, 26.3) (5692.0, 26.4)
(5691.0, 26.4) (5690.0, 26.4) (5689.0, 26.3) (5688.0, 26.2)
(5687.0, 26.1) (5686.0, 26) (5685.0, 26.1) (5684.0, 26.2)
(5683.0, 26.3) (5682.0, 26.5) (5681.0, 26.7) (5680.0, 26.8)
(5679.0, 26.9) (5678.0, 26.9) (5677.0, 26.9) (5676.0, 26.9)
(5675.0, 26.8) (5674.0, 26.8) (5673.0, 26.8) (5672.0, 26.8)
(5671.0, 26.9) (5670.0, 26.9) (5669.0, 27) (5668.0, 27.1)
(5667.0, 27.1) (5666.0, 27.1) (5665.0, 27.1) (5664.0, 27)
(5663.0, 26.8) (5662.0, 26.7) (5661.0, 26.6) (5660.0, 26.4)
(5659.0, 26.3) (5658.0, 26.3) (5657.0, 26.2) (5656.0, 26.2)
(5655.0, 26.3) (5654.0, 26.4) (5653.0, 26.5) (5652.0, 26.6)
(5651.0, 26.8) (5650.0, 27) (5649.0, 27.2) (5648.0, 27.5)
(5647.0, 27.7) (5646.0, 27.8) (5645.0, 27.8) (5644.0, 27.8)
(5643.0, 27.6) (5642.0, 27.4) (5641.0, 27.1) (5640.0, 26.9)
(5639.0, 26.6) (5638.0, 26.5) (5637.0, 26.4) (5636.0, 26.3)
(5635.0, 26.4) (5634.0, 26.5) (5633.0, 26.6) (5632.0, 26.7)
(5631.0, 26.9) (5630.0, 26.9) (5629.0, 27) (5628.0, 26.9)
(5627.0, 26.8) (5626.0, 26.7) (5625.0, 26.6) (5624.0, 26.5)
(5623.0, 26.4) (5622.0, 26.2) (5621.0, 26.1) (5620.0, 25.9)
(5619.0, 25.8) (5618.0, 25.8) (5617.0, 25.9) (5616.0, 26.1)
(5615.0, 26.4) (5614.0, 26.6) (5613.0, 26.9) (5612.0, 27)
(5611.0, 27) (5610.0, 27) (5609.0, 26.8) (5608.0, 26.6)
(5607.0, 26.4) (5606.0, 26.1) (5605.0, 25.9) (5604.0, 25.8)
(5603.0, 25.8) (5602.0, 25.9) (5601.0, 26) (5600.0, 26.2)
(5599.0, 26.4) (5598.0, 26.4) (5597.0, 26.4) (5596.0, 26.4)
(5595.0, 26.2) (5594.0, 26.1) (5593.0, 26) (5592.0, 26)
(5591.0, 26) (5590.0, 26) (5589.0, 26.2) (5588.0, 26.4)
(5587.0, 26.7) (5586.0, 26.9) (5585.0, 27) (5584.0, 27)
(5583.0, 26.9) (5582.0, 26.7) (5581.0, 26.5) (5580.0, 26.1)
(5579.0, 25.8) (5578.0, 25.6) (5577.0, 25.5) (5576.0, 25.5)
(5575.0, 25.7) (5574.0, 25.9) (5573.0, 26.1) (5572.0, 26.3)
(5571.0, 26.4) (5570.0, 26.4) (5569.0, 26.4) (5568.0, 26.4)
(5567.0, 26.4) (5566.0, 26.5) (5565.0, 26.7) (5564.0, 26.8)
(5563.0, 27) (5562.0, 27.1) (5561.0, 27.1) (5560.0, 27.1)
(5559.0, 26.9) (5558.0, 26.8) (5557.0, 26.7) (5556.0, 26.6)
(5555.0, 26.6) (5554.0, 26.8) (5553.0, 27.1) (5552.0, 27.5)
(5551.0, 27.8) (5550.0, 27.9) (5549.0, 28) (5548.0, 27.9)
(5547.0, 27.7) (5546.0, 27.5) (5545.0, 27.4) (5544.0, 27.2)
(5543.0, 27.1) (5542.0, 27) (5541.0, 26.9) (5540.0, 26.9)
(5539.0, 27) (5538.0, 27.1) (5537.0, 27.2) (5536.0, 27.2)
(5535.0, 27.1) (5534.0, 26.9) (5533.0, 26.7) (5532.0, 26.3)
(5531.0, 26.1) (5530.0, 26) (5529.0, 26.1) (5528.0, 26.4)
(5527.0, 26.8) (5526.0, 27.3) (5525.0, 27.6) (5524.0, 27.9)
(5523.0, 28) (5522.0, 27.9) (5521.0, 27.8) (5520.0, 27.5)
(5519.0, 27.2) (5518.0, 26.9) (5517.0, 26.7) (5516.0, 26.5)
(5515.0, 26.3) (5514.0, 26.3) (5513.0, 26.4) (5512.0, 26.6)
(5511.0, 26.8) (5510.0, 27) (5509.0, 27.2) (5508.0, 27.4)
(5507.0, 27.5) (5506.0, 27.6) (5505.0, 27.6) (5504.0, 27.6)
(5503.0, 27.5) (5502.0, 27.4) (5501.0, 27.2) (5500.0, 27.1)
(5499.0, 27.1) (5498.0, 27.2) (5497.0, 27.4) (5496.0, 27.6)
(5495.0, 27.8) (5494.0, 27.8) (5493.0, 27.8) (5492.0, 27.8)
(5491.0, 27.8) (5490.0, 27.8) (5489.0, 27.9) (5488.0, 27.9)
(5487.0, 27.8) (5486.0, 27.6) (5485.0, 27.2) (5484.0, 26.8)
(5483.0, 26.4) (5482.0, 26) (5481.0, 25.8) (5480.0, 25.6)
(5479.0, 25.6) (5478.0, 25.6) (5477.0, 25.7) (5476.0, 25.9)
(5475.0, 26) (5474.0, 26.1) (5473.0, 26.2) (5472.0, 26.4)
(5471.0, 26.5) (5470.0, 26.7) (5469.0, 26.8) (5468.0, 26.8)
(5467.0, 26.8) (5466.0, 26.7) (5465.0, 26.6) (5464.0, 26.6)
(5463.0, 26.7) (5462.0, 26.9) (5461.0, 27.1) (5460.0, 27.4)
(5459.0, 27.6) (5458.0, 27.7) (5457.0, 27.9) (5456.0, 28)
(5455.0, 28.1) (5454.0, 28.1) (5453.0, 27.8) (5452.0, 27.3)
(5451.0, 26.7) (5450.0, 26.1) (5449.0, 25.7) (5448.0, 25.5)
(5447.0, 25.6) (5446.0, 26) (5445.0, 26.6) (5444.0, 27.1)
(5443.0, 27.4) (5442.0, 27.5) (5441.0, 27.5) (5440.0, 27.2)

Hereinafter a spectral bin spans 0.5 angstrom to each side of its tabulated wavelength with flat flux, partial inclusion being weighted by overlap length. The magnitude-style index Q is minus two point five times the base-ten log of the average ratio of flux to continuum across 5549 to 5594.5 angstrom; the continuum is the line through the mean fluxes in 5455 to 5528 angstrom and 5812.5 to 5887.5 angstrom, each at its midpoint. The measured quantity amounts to 0.017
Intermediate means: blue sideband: 27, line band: 26.5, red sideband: 26.7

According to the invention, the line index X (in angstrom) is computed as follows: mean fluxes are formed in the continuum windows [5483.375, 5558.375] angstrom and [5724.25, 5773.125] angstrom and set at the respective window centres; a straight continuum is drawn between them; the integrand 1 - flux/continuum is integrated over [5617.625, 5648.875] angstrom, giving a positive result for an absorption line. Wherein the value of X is 0.47 angstrom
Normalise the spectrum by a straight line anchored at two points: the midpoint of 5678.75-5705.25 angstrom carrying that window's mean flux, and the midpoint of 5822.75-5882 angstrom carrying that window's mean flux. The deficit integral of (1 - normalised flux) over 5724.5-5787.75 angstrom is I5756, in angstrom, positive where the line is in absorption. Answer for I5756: -1.4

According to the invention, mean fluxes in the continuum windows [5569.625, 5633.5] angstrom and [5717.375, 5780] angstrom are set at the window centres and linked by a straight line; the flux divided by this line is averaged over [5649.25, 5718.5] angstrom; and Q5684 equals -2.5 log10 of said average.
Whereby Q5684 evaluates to 0.02 mag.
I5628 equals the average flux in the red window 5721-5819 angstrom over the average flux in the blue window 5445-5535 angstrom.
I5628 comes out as 1.0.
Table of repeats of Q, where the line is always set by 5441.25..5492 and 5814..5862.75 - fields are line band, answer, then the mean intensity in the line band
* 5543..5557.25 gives -0.022 mag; 27.3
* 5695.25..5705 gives 0.019 mag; 26.2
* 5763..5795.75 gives -0.011 mag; 27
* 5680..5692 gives 0.016 mag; 26.3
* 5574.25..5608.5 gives 0.023 mag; 26.2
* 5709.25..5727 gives 0.013 mag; 26.4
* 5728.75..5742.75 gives -0.013 mag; 27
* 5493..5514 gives -0.019 mag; 27.3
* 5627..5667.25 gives -0.004 mag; 26.8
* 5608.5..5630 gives 0.010 mag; 26.5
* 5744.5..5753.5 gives -0.037 mag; 27.6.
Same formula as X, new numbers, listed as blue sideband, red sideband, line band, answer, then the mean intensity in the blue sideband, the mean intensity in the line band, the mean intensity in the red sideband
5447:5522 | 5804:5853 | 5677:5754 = 0.7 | 27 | 26.6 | 26.8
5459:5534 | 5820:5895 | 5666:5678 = -0.1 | 26.9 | 26.9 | 26.2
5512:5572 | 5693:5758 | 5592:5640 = 0.8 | 27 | 26.4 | 26.7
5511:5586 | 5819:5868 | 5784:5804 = -0.2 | 26.8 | 27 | 26.7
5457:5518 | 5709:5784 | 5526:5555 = -0.1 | 26.9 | 27.1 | 27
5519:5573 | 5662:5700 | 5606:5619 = 0.2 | 27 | 26.5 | 26.6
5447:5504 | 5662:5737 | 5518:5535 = -0.1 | 27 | 27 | 26.5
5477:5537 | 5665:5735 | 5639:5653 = -0.3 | 27.1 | 27.3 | 26.5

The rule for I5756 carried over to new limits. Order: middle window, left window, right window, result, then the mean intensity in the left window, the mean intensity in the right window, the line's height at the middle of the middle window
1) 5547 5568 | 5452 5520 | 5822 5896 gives -0.2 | 27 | 26.2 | 26.9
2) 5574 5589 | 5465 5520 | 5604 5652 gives 0.3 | 26.9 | 26.7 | 26.8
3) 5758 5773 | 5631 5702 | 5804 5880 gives -0.3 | 26.7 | 26.7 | 26.7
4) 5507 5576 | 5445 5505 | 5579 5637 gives -0.6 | 26.9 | 26.4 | 26.7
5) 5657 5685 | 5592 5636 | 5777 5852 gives -0.2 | 26.4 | 26.9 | 26.5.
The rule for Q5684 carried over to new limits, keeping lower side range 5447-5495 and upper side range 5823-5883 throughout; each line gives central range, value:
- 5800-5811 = -0.01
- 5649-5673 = 0.00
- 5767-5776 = -0.03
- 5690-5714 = 0.04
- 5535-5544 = -0.01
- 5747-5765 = -0.01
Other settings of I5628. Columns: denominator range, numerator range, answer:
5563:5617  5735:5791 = 1.03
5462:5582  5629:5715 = 0.99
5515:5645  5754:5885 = 1.01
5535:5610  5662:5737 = 1.00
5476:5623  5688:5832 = 1.00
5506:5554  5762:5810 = 1.00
